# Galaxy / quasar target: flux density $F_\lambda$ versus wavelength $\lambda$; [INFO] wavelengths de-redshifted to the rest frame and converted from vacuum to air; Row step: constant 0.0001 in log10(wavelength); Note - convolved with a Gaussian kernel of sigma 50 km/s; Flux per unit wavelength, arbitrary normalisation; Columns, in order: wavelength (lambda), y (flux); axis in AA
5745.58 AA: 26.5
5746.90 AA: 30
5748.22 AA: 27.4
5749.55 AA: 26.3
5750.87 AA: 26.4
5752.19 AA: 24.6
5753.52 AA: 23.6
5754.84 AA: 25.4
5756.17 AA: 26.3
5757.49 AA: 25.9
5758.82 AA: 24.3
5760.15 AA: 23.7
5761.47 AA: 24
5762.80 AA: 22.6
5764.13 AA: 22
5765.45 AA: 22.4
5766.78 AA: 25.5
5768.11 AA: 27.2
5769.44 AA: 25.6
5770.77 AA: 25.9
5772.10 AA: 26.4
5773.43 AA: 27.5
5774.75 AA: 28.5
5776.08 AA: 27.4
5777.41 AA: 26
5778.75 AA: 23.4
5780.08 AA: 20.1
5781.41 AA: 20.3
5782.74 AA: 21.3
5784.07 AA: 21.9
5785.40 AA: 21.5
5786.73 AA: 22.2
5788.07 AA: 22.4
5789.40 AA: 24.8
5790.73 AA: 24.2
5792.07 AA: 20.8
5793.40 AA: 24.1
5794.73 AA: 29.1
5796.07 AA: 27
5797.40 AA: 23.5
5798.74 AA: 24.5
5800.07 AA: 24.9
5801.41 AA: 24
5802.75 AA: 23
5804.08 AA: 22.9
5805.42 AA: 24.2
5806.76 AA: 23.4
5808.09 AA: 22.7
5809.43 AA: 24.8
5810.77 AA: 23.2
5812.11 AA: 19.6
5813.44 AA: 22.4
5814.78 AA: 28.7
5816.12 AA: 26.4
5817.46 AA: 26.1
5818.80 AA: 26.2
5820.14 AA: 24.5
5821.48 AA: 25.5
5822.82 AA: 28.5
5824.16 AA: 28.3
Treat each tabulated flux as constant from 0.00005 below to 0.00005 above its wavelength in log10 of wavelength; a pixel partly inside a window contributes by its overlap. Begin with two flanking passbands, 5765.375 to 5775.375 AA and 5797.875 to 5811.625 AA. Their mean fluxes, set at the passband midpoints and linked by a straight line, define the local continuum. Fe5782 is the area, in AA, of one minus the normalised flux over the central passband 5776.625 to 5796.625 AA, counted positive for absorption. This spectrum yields 1.4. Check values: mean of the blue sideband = 26.3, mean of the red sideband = 23.7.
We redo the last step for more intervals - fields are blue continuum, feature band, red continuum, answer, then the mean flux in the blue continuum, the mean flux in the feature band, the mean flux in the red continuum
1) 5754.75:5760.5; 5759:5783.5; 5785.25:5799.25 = 0.30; 25.1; 24.4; 24.1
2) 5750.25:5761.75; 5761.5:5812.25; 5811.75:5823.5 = 2.42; 24.9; 24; 25.5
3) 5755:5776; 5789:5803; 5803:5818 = -0.10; 25.3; 24.6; 24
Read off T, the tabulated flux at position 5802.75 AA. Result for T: 23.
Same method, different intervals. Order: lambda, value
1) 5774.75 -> 28.5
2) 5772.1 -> 26.4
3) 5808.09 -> 22.7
